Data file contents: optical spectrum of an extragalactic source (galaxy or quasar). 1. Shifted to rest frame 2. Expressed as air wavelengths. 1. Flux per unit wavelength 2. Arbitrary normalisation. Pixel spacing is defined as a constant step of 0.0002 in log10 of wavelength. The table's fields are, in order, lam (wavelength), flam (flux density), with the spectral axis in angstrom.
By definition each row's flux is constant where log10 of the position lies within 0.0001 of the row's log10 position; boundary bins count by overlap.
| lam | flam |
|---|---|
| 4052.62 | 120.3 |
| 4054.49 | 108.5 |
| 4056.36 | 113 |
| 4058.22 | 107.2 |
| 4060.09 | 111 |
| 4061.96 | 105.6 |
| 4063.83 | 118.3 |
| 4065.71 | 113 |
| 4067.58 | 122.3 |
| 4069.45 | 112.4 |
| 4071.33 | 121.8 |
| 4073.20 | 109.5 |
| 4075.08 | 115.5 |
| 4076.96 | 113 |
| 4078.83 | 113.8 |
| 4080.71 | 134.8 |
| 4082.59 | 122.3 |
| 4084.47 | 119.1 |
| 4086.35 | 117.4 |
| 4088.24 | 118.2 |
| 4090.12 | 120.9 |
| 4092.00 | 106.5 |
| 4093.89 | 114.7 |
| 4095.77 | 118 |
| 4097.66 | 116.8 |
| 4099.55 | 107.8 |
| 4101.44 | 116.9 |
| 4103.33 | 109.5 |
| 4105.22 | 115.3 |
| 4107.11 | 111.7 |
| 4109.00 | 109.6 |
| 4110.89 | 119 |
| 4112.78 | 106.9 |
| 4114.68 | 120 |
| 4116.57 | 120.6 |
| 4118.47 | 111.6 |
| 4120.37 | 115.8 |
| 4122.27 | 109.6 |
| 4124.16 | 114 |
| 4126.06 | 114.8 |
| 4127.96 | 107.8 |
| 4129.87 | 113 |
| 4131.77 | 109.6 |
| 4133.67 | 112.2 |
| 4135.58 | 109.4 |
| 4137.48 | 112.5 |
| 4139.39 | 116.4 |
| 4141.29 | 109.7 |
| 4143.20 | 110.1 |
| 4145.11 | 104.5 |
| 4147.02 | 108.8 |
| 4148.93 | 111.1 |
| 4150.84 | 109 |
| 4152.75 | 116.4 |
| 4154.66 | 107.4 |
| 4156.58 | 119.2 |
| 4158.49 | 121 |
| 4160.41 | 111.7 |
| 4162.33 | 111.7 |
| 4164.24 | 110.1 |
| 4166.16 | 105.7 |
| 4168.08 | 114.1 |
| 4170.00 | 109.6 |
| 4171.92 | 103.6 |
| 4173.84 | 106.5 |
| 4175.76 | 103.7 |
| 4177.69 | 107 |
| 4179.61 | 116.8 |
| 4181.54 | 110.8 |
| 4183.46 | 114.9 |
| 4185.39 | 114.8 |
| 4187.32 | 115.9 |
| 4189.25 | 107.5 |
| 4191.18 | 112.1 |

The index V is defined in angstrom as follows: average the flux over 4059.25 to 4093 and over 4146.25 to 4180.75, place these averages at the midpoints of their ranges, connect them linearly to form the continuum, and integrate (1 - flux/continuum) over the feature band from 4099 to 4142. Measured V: 0.3 angstrom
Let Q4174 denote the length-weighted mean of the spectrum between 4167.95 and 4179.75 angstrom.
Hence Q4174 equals 108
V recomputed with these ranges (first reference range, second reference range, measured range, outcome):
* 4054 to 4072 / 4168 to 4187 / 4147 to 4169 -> -0.3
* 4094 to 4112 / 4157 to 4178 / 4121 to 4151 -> 0.2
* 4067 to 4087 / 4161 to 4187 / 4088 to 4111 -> 0.5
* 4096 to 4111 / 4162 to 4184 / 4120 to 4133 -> 0.0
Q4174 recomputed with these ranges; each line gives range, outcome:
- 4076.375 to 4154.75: 114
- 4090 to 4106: 114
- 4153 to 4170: 113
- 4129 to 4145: 111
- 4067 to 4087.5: 118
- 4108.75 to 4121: 115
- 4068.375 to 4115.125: 116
